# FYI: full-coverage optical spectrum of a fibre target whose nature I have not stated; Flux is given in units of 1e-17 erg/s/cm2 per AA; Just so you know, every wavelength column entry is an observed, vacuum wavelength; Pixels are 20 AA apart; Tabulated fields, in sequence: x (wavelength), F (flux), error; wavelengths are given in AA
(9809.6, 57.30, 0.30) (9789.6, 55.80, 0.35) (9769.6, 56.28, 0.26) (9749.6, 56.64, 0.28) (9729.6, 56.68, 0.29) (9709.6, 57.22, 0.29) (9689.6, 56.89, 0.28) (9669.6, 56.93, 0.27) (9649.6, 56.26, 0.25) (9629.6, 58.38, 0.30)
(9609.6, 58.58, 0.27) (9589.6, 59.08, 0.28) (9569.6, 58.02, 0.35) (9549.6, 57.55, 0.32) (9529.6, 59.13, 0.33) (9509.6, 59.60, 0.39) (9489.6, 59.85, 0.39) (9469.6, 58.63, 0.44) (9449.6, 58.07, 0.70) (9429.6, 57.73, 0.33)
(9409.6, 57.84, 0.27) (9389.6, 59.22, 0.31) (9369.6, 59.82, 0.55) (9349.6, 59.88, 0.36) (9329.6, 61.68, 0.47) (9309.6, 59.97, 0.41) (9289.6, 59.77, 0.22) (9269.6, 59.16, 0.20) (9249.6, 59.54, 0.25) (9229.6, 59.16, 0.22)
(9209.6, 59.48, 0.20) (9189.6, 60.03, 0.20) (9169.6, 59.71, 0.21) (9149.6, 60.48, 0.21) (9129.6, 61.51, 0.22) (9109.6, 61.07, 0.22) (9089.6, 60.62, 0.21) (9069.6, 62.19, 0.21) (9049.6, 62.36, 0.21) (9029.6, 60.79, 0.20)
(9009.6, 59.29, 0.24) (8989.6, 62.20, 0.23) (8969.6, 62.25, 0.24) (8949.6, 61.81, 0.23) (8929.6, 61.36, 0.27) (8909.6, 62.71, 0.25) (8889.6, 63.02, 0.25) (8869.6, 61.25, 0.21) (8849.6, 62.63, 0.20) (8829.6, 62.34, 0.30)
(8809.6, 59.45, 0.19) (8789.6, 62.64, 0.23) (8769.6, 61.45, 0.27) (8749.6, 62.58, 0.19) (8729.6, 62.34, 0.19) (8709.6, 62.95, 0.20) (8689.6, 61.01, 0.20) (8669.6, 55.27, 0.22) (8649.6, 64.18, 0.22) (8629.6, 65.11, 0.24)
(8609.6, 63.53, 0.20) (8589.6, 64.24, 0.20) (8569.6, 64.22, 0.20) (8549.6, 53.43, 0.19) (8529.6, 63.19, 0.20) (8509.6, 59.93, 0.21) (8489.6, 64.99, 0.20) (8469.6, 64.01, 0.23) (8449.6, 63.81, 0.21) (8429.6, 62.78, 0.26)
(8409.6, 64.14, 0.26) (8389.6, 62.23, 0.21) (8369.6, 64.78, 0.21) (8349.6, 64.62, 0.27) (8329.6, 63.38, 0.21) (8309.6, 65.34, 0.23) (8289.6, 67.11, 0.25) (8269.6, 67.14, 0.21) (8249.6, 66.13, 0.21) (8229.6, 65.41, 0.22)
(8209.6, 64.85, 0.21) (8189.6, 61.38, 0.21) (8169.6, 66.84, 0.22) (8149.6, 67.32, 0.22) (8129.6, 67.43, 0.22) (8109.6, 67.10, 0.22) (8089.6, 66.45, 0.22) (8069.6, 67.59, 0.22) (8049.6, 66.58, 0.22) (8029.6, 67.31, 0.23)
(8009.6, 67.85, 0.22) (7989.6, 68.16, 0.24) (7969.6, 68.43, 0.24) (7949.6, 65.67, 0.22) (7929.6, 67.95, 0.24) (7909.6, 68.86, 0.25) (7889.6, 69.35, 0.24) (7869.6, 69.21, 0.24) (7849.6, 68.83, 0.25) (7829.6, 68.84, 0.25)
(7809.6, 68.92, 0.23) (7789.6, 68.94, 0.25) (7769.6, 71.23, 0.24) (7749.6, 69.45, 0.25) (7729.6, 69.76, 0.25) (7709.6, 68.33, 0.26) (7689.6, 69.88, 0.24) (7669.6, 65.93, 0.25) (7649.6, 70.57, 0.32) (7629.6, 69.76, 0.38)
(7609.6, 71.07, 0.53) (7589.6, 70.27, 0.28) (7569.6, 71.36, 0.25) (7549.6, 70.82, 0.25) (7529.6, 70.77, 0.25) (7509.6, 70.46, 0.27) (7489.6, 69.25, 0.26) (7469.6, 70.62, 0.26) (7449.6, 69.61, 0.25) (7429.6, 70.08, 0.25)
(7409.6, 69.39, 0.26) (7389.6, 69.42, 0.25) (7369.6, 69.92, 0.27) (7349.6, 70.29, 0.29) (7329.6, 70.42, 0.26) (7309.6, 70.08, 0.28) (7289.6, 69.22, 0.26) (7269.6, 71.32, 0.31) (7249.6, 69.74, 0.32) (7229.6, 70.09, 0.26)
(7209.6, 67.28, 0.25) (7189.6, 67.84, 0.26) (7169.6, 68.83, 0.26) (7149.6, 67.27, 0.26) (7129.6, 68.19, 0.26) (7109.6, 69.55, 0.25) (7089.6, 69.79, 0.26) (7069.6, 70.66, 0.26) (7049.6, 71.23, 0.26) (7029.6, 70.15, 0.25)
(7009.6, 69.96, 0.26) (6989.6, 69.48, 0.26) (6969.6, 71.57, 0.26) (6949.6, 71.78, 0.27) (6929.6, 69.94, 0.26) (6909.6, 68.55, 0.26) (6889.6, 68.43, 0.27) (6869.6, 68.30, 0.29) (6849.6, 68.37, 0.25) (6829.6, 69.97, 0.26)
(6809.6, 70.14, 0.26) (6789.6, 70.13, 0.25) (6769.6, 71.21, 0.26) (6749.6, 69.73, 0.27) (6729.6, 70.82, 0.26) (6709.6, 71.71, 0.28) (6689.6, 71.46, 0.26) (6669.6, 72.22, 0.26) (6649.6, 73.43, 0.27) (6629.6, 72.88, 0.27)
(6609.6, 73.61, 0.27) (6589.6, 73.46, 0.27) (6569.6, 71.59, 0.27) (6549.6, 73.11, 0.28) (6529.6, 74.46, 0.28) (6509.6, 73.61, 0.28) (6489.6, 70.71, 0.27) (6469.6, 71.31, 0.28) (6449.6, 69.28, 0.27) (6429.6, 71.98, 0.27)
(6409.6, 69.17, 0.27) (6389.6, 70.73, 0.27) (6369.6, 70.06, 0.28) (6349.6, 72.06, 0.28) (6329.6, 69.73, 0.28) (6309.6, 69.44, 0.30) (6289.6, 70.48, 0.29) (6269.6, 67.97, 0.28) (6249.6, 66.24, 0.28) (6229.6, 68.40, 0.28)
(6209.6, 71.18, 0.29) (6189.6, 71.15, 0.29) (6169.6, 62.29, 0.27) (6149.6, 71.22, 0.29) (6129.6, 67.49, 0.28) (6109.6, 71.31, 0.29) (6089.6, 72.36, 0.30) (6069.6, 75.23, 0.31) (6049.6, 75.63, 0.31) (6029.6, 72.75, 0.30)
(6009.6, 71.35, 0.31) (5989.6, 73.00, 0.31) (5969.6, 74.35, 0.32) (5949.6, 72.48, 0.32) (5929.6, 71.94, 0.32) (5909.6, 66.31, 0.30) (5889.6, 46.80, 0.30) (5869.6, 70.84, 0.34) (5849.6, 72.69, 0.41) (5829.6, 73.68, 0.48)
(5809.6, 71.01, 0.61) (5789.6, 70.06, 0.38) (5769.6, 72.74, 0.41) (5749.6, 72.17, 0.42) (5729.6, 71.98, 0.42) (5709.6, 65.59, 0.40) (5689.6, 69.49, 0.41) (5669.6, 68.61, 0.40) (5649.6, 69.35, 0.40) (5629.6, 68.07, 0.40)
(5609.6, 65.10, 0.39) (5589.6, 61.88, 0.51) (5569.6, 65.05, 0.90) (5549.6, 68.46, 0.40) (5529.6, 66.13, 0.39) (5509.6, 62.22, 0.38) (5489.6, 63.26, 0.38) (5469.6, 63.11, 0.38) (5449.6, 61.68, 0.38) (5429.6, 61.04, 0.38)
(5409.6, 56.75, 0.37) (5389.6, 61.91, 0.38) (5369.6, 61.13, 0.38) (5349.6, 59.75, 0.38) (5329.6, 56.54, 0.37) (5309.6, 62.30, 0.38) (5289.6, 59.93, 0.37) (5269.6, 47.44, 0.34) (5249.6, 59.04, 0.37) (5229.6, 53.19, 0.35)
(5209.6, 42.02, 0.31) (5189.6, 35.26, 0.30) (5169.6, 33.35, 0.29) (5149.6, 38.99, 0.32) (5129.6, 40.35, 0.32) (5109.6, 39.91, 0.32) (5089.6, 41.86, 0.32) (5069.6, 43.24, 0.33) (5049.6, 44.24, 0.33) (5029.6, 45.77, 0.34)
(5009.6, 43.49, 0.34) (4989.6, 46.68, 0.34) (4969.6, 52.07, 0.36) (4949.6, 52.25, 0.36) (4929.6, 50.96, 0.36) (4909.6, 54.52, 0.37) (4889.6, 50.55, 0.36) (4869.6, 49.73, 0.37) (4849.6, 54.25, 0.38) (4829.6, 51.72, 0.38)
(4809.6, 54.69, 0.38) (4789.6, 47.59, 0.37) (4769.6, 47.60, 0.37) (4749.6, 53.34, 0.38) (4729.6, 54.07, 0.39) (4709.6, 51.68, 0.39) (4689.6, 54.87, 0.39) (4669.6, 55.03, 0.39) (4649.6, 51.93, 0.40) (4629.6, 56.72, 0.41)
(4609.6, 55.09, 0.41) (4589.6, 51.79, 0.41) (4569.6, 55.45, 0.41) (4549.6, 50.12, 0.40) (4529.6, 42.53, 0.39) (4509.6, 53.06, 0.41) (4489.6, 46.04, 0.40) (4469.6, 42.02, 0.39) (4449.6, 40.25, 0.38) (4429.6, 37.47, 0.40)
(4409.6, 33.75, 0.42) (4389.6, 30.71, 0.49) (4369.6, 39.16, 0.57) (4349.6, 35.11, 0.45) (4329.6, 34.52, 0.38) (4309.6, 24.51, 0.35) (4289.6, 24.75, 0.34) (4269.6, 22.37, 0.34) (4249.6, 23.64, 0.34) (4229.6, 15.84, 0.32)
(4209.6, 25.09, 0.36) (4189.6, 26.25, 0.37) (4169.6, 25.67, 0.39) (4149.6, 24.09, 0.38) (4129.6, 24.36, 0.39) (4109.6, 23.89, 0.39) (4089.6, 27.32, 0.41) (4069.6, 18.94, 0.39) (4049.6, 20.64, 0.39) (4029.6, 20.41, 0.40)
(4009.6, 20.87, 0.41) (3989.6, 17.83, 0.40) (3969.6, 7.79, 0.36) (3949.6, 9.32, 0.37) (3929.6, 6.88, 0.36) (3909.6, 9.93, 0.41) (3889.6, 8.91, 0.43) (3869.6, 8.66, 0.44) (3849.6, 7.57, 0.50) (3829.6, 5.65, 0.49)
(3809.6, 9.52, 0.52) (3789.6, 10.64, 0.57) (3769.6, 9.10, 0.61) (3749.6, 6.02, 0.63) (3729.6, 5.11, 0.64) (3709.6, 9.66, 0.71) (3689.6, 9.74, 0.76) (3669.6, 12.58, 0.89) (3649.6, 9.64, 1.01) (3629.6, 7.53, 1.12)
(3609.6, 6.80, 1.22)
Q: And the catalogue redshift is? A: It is 0.00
